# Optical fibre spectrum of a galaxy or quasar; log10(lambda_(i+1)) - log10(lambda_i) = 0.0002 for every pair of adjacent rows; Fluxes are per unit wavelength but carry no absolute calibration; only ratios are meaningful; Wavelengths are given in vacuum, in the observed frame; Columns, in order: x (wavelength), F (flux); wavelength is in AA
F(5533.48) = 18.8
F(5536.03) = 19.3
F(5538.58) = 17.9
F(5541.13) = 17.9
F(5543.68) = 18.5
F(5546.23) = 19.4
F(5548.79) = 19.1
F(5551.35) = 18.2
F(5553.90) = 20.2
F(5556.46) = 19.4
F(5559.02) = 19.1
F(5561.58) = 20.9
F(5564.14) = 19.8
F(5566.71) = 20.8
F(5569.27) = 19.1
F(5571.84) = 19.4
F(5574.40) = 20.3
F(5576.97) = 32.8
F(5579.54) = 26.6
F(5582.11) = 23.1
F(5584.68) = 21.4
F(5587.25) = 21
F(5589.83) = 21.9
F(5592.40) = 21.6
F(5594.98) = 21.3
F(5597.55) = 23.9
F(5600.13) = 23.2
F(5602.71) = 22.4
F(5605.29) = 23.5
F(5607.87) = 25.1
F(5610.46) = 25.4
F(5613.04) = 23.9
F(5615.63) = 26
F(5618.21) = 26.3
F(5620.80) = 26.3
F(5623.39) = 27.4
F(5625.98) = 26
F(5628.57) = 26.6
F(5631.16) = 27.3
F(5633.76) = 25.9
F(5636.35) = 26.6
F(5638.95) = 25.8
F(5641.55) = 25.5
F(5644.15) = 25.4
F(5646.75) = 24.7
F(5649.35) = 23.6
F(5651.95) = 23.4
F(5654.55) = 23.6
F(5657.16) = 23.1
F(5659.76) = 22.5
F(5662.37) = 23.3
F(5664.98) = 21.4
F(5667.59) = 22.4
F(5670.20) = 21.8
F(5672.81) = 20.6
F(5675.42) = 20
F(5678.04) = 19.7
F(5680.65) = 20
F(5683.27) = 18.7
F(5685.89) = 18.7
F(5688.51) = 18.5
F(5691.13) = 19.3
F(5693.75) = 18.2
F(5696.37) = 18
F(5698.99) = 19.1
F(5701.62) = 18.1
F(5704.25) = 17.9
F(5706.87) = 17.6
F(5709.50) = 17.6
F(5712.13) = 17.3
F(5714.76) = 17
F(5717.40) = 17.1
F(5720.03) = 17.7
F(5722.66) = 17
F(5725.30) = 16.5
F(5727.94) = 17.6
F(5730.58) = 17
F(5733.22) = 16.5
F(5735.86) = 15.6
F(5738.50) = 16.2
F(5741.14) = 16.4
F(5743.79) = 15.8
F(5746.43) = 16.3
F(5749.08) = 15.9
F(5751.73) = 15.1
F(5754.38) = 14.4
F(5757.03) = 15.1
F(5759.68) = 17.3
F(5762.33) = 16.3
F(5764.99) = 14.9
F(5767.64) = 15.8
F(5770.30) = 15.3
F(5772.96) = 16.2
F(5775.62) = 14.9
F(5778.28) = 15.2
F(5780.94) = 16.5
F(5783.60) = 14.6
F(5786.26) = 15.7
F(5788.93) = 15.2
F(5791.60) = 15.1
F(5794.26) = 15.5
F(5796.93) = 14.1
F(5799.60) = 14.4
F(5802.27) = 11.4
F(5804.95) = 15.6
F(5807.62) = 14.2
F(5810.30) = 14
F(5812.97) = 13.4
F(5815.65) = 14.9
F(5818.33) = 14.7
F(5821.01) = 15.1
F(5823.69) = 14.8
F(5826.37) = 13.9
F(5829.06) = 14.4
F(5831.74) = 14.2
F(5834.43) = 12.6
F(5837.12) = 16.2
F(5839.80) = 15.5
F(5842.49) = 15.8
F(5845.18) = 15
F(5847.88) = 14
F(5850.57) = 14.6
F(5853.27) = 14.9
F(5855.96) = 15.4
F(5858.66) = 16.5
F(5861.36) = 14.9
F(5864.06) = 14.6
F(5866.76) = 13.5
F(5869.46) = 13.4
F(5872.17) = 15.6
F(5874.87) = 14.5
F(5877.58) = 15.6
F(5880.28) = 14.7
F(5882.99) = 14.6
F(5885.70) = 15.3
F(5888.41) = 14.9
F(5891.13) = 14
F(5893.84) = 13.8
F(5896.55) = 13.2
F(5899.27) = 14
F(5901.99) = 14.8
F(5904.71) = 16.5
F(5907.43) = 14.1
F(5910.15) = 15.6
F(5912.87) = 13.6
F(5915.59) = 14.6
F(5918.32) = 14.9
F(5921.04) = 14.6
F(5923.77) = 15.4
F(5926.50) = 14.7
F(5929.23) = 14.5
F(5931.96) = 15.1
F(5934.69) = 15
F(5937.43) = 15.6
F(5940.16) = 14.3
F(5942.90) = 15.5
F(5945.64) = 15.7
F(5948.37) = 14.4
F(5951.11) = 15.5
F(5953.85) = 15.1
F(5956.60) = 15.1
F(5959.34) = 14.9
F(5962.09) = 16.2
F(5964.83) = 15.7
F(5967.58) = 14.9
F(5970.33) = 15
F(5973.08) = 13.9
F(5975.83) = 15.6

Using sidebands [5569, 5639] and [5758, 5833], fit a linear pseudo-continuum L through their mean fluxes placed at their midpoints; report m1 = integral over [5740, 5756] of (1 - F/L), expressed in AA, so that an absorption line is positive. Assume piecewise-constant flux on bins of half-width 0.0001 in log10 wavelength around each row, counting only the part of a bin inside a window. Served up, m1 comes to 1.5 AA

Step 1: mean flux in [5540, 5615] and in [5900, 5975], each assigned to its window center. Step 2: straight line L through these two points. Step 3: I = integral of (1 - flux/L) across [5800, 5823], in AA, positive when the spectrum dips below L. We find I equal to 4.2 AA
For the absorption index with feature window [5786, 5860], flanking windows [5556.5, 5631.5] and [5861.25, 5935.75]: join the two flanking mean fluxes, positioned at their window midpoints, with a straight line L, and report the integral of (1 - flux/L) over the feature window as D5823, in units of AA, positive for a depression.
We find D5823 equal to 9.3 AA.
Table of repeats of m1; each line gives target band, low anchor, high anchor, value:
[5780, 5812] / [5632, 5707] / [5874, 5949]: 6.0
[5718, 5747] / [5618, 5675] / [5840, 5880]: 5.6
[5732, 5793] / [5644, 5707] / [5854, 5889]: 8.3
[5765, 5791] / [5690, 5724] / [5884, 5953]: 2.1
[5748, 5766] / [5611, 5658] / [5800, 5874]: 3.1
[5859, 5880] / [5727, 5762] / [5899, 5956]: 0.9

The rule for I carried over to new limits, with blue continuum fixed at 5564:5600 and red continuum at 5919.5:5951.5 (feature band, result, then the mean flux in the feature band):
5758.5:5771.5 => 1.9 AA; 15.9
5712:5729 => 2.1 AA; 17.2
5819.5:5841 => 3.3 AA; 14.6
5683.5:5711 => 2.4 AA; 18.3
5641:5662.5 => -2.9 AA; 23.9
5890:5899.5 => 1.3 AA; 13.7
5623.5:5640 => -3.9 AA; 26.4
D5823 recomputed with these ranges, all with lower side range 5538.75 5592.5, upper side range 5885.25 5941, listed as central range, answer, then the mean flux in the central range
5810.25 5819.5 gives 1.2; 14.3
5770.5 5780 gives 0.9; 15.5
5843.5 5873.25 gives 1.7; 14.8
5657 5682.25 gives -3.1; 21.4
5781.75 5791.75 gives 1.0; 15.2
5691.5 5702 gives 0.1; 18.5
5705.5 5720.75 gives 0.7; 17.4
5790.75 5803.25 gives 2.0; 14.1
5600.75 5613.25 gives -2.4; 24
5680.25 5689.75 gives -0.1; 18.9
